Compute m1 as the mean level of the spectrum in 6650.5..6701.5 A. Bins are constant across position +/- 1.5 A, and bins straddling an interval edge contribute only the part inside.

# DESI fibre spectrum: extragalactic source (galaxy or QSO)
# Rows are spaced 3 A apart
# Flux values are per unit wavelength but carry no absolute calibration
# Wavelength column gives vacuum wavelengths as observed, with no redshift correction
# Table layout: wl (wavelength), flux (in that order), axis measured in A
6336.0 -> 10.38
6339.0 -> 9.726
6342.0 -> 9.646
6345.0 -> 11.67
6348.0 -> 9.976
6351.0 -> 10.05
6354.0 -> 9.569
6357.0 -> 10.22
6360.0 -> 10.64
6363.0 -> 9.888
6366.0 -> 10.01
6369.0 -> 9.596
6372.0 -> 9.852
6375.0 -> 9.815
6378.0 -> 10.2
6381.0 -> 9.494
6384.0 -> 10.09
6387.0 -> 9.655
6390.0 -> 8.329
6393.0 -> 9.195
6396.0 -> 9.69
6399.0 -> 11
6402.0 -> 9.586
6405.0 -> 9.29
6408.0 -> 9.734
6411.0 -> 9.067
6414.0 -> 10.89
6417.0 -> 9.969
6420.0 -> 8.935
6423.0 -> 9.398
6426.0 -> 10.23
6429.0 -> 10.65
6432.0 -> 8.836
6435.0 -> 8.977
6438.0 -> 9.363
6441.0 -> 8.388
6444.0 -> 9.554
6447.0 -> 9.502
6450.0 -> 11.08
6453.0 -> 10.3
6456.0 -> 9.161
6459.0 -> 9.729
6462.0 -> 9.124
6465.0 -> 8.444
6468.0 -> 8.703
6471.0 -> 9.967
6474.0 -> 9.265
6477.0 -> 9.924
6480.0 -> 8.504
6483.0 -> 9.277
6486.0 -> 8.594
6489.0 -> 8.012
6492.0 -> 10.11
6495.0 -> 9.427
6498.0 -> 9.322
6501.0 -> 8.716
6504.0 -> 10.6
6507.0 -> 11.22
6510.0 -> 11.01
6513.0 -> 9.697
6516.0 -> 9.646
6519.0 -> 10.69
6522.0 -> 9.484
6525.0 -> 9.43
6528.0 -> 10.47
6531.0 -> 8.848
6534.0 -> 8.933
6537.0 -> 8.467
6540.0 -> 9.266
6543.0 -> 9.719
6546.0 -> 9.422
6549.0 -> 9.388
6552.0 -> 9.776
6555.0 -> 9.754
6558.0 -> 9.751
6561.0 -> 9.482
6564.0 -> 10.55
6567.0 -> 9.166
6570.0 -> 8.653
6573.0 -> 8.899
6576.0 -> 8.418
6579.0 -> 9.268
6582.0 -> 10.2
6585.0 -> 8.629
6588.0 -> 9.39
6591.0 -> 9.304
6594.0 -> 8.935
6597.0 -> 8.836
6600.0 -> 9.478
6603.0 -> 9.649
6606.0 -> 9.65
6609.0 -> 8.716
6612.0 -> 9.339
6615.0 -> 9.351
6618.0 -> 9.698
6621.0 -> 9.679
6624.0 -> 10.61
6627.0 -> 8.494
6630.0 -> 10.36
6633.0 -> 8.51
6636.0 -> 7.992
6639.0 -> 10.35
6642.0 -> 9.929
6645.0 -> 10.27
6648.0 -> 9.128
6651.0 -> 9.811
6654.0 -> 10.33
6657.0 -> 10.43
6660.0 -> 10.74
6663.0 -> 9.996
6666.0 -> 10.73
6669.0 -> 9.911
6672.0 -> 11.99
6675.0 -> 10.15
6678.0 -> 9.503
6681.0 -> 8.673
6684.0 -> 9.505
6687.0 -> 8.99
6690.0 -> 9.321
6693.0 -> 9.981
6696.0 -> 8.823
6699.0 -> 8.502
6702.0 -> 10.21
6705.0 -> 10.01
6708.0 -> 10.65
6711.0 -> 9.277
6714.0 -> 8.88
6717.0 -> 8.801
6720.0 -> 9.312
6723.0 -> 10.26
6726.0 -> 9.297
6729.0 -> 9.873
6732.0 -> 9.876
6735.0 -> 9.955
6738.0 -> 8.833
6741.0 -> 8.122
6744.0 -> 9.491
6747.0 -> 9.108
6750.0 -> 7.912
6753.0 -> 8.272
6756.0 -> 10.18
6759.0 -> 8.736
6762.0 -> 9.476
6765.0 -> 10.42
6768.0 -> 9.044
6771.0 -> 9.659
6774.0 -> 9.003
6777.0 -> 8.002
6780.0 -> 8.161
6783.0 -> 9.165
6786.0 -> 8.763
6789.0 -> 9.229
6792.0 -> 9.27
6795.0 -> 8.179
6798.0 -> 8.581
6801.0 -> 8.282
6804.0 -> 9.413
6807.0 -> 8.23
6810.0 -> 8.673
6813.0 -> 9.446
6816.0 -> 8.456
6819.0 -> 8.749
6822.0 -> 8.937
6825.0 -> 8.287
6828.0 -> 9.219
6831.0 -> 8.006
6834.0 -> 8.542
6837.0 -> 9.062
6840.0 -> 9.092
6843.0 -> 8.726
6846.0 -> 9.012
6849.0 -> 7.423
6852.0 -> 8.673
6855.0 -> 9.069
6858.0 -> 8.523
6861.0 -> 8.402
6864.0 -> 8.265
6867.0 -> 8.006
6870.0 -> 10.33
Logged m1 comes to 9.85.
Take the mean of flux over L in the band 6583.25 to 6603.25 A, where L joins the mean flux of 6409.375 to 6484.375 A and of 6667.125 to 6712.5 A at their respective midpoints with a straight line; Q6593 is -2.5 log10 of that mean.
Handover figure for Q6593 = 0.05 mag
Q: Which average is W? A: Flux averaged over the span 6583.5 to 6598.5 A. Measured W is 9.02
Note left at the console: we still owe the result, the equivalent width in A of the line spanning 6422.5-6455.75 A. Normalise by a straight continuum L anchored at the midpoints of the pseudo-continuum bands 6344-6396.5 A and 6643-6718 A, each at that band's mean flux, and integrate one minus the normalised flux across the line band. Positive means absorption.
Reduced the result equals 0.69 A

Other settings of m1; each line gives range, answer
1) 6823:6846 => 8.73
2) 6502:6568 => 9.76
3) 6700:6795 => 9.24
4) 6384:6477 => 9.55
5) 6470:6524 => 9.63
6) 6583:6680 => 9.68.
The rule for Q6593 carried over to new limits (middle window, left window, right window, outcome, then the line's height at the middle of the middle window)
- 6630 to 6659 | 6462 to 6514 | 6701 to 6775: -0.03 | 9.41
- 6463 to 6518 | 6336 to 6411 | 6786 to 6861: 0.01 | 9.56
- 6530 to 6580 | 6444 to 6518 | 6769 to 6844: 0.01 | 9.38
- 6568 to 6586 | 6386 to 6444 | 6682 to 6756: 0.05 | 9.42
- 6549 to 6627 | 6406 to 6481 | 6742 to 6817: -0.02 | 9.26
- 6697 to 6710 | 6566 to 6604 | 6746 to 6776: -0.07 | 9.15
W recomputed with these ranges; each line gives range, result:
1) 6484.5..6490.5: 8.3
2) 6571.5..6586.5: 9.08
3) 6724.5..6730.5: 9.59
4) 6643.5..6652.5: 9.74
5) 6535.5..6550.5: 9.25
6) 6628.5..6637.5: 8.95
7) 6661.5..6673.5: 10.7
